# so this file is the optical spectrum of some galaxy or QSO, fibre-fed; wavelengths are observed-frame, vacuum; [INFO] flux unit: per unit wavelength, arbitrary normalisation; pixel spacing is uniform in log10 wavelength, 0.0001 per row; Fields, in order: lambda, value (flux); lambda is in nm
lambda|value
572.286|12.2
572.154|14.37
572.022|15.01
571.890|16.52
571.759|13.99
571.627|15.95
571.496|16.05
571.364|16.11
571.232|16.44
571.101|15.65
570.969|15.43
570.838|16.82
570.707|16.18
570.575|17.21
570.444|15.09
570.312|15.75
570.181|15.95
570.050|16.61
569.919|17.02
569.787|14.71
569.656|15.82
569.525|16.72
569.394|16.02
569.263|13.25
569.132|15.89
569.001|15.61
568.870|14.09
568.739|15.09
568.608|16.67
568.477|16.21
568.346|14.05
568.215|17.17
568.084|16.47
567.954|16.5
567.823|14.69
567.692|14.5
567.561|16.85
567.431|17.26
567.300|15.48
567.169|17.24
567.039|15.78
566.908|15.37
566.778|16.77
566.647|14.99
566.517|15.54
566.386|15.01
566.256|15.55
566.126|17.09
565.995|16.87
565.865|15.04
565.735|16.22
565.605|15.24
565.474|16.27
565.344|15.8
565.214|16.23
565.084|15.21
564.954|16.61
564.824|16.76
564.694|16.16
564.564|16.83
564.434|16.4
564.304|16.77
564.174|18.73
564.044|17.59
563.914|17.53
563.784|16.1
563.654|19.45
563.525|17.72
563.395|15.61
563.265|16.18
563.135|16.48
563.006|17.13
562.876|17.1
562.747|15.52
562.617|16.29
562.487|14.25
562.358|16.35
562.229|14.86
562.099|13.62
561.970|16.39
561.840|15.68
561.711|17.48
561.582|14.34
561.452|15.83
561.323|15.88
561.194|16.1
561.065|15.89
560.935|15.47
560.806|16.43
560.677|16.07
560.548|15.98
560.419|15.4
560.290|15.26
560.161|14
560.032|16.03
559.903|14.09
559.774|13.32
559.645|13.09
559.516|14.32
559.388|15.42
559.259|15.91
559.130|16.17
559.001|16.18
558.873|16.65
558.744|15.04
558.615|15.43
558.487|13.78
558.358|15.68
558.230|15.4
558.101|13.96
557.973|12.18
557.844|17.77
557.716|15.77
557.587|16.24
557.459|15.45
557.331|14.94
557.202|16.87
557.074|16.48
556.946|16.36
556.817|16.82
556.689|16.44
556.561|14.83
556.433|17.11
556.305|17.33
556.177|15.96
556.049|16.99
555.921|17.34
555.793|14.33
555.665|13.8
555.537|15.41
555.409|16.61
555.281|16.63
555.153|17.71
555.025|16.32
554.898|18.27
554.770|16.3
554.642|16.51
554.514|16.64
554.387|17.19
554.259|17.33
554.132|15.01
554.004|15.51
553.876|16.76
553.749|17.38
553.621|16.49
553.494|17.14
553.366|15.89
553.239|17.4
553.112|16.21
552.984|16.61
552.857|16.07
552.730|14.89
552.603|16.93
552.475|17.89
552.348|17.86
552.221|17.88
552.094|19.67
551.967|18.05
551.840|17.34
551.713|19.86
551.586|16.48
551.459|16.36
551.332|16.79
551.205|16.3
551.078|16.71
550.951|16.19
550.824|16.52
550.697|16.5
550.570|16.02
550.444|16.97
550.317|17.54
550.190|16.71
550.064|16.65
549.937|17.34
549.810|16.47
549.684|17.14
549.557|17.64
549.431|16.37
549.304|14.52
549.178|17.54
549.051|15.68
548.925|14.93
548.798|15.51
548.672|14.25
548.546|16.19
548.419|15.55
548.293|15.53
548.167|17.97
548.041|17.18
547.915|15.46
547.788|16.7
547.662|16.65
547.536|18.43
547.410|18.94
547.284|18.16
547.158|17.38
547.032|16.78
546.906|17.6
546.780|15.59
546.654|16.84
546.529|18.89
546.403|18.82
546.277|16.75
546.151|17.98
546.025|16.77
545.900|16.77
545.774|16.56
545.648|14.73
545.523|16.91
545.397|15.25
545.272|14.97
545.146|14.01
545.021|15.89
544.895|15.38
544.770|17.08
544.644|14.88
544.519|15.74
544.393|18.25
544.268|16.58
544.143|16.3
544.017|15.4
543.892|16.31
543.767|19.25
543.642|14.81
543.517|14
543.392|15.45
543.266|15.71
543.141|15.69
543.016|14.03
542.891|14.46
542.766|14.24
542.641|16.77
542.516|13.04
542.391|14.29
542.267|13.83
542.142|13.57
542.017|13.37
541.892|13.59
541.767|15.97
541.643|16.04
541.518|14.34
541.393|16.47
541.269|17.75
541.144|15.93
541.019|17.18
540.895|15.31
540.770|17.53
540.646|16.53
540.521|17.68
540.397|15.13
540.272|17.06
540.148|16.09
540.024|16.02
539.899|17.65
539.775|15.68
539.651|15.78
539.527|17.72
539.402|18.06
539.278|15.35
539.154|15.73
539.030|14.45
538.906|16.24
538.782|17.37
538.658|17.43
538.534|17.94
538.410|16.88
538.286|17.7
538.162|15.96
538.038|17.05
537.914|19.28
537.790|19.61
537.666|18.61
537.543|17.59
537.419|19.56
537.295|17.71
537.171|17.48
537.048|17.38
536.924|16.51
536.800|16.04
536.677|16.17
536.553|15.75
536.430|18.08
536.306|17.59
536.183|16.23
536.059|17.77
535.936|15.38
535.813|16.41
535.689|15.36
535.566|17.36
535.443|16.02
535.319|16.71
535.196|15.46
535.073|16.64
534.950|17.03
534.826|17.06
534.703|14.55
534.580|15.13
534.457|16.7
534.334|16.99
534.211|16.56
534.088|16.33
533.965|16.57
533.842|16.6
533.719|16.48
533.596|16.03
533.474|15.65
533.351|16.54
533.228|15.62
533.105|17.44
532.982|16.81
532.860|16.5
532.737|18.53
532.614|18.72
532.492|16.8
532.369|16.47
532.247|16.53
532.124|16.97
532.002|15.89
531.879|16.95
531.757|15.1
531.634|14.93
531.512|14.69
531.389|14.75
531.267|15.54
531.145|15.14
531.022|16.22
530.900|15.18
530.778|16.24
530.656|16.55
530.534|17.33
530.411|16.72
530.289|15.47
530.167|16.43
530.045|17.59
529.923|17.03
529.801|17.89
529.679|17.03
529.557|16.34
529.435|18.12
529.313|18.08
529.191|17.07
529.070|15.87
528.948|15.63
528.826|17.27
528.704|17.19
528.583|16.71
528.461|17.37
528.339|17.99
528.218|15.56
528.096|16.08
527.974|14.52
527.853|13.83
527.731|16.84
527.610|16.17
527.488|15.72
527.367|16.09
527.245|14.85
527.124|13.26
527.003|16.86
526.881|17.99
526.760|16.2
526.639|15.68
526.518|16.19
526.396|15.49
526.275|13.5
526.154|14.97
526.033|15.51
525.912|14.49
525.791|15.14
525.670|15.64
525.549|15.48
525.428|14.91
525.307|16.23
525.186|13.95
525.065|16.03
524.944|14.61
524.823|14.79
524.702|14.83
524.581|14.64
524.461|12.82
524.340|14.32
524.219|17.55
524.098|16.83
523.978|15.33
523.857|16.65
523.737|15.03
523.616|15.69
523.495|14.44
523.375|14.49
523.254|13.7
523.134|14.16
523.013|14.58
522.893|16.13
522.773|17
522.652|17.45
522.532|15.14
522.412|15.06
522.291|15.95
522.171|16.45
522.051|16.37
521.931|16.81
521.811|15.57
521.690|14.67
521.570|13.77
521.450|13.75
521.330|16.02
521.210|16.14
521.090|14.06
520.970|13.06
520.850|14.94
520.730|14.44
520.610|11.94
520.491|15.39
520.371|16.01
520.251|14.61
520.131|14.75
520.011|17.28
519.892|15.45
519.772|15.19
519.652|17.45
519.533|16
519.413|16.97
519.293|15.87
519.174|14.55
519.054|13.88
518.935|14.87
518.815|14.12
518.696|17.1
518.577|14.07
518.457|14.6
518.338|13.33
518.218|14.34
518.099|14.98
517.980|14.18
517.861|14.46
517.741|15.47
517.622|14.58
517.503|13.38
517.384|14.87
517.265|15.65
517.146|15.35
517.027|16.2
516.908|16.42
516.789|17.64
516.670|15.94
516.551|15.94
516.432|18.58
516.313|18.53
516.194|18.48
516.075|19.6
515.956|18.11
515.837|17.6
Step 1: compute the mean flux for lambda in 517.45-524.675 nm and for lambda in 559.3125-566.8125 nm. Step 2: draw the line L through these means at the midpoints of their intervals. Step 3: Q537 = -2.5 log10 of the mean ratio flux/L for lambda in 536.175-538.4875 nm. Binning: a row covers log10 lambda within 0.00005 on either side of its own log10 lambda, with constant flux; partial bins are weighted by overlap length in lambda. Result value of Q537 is -0.133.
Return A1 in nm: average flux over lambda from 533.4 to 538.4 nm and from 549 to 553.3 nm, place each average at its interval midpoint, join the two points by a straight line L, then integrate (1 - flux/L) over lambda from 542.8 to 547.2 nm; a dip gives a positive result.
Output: 0.18 nm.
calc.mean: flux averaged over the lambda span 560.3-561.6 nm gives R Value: 15.8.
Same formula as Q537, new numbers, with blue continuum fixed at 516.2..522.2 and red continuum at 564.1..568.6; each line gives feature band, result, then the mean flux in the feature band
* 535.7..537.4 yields -0.08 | 16.8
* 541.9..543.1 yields 0.11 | 14.2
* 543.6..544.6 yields -0.06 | 16.6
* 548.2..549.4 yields 0.02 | 15.6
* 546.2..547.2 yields -0.10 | 17.3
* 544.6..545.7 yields 0.02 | 15.5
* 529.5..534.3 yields -0.06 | 16.4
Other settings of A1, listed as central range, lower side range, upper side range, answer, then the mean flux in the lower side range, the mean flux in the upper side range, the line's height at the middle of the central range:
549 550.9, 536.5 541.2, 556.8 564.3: -0.03 nm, 16.9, 15.8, 16.3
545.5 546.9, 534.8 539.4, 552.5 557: -0.03 nm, 17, 16.4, 16.7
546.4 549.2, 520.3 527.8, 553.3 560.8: -0.19 nm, 15.3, 15.9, 15.7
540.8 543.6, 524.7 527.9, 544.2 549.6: 0.20 nm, 15.4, 16.5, 16.2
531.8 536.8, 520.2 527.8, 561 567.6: -0.33 nm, 15.3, 16.2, 15.5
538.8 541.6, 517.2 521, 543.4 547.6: -0.02 nm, 14.9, 16.6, 16.3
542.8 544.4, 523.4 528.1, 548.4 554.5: 0.05 nm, 15.3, 16.7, 16.3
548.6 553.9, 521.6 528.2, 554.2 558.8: -0.27 nm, 15.4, 16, 15.9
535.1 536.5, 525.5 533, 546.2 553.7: -0.01 nm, 16.2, 16.9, 16.4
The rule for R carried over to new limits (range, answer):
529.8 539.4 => 16.6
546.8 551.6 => 16.6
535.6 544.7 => 16.3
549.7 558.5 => 16.5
